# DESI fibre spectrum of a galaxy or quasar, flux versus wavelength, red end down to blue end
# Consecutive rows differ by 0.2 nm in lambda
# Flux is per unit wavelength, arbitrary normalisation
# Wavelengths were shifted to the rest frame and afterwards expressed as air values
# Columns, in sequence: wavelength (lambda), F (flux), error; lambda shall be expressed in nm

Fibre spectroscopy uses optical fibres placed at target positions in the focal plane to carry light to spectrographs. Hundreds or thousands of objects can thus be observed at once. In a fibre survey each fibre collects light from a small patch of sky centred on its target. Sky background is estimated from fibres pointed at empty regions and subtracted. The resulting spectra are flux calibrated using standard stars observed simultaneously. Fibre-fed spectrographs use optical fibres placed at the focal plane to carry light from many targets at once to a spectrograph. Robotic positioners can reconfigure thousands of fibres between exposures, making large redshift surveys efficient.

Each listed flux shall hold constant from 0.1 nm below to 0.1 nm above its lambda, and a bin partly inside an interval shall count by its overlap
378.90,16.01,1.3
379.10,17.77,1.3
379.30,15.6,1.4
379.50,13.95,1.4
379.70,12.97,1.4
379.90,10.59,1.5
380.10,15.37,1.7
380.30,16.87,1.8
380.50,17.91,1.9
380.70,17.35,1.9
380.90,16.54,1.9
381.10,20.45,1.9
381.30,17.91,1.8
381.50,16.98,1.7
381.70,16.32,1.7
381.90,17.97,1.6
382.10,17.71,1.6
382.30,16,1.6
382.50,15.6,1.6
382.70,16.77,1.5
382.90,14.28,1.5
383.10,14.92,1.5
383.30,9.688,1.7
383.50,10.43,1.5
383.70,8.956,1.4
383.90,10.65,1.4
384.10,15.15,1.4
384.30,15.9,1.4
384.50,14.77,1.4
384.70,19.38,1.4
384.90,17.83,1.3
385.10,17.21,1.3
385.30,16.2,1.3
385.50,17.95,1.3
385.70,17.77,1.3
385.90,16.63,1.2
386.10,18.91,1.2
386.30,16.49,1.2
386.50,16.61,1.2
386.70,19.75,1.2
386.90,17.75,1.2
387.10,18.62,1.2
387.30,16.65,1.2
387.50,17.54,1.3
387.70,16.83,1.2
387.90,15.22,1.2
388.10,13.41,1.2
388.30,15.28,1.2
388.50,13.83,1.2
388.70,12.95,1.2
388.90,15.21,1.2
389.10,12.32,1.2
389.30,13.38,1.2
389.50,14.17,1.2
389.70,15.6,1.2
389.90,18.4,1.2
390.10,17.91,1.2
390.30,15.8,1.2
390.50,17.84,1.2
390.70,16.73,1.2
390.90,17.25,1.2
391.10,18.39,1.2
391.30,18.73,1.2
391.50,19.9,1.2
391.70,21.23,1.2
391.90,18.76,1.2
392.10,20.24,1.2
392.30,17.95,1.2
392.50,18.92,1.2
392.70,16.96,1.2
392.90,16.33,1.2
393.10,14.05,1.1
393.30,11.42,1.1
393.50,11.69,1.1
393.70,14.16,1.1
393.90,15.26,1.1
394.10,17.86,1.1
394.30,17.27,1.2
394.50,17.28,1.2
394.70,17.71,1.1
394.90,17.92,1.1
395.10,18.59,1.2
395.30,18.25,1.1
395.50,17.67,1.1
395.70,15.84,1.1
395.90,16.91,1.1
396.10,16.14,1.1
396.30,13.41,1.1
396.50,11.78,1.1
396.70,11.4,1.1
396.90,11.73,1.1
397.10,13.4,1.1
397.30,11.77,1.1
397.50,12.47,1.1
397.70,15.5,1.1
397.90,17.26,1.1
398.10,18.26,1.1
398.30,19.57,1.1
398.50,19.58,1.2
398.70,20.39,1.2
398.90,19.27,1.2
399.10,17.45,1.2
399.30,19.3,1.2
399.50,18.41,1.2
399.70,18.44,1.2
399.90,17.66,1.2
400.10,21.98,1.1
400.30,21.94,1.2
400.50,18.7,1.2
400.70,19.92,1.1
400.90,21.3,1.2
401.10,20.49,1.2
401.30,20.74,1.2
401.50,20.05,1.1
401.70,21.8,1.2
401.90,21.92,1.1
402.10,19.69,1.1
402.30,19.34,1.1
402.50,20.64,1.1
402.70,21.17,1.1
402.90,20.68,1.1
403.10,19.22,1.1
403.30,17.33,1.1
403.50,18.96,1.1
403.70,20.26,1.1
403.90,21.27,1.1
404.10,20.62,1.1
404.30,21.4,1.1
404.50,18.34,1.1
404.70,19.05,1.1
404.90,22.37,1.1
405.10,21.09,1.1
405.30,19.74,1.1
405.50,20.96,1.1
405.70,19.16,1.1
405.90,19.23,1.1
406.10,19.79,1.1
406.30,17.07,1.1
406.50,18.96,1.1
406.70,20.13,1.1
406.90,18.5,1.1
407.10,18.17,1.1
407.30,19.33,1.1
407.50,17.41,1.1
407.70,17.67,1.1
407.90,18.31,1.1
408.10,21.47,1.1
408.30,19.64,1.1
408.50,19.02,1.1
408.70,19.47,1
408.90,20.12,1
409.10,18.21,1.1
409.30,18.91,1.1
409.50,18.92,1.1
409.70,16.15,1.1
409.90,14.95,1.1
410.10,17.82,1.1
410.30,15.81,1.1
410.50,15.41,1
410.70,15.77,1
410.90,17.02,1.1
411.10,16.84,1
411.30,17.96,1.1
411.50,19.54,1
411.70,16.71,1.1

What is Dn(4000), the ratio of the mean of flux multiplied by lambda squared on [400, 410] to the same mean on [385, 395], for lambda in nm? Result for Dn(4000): 1.3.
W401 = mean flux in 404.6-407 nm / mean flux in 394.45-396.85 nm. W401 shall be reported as 1.2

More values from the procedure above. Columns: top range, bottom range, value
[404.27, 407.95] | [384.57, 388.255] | 1.12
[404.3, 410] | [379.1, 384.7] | 1.25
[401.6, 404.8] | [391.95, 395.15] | 1.22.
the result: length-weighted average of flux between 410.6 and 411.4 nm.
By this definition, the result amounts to 16.9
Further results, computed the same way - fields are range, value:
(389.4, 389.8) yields 14.9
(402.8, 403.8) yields 19.3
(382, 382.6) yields 16.4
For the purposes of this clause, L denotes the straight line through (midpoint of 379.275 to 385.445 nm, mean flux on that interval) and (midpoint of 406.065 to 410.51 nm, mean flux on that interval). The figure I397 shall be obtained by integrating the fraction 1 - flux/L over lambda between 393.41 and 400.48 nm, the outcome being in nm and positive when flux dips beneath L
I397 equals 0.162 nm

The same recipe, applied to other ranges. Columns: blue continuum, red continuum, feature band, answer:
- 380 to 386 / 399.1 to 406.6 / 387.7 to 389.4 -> 0.29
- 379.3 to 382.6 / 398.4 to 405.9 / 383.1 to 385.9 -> 0.34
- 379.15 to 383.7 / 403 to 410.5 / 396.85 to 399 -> 0.17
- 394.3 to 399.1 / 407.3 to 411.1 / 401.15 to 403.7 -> -0.47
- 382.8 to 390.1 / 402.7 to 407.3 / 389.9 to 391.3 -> -0.09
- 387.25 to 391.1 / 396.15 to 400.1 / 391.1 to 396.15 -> -0.36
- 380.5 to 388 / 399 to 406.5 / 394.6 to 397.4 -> 0.51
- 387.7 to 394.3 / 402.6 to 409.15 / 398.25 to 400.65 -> -0.17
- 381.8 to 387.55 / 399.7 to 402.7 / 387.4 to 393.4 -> 0.38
